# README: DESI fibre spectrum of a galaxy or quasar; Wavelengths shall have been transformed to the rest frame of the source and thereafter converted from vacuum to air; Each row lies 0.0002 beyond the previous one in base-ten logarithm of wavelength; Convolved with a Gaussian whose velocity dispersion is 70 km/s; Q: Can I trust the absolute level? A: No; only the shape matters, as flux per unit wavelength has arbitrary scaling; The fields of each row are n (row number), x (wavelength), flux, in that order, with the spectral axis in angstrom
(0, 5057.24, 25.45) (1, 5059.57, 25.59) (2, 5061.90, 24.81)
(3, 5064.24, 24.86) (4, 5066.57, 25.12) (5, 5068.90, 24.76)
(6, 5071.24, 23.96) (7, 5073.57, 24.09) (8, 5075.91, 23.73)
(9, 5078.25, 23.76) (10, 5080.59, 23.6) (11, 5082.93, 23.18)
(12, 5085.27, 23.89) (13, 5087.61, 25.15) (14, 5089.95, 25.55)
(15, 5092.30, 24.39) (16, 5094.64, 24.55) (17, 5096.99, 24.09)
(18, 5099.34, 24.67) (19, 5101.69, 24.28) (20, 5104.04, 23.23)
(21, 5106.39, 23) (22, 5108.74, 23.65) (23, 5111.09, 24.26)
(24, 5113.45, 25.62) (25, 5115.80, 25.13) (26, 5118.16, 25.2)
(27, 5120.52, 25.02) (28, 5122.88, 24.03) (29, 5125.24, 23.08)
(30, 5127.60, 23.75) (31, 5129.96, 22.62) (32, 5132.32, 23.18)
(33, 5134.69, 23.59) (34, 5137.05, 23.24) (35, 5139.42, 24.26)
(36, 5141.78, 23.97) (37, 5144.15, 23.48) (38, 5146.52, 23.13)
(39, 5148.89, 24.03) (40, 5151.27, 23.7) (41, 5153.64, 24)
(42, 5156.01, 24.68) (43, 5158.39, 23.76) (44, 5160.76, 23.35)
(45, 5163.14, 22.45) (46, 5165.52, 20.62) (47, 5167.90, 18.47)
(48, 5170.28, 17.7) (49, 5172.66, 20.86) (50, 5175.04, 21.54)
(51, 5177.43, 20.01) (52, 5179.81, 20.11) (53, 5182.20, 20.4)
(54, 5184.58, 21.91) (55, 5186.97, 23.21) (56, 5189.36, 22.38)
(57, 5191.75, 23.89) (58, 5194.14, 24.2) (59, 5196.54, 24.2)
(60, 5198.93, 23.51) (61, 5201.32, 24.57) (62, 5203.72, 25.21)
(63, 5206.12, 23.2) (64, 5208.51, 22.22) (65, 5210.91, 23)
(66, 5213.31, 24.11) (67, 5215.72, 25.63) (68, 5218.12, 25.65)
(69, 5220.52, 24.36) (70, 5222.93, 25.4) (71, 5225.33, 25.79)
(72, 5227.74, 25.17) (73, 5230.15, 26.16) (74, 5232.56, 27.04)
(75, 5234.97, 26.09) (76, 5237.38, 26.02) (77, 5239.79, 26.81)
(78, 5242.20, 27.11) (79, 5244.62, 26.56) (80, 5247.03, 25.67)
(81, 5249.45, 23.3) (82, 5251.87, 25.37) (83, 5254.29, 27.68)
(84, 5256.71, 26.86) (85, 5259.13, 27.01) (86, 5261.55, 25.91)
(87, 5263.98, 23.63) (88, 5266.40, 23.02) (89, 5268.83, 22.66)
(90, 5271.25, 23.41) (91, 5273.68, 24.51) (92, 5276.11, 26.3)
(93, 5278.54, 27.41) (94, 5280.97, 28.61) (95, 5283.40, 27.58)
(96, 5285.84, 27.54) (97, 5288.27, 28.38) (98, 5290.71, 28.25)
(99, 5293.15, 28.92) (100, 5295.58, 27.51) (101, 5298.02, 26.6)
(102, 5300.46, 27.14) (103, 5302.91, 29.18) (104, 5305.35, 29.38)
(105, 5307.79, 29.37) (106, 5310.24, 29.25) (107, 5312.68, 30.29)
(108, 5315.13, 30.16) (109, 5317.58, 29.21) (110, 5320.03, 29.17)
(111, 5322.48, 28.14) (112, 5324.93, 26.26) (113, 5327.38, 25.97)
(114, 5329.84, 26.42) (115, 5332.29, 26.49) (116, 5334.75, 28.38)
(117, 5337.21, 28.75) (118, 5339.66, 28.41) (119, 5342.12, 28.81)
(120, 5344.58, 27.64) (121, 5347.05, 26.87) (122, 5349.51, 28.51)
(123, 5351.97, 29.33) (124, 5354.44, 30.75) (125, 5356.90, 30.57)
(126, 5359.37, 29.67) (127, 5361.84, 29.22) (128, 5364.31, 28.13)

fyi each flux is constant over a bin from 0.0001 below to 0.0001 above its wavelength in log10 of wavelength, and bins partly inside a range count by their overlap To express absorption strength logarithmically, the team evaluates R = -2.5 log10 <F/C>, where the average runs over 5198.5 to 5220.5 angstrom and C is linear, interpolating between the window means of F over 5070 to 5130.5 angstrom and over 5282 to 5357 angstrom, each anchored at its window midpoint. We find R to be 0.09 mag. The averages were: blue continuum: 24.1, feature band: 24.2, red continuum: 28.3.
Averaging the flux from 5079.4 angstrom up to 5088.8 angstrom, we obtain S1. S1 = 24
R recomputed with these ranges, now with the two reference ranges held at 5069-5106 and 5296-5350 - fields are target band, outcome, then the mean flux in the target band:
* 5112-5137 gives 0.030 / 24.1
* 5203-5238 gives 0.061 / 25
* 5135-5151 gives 0.063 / 23.7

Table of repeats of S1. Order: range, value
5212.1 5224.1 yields 25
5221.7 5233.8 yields 25.9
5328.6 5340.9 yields 27.7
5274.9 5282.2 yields 27.5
